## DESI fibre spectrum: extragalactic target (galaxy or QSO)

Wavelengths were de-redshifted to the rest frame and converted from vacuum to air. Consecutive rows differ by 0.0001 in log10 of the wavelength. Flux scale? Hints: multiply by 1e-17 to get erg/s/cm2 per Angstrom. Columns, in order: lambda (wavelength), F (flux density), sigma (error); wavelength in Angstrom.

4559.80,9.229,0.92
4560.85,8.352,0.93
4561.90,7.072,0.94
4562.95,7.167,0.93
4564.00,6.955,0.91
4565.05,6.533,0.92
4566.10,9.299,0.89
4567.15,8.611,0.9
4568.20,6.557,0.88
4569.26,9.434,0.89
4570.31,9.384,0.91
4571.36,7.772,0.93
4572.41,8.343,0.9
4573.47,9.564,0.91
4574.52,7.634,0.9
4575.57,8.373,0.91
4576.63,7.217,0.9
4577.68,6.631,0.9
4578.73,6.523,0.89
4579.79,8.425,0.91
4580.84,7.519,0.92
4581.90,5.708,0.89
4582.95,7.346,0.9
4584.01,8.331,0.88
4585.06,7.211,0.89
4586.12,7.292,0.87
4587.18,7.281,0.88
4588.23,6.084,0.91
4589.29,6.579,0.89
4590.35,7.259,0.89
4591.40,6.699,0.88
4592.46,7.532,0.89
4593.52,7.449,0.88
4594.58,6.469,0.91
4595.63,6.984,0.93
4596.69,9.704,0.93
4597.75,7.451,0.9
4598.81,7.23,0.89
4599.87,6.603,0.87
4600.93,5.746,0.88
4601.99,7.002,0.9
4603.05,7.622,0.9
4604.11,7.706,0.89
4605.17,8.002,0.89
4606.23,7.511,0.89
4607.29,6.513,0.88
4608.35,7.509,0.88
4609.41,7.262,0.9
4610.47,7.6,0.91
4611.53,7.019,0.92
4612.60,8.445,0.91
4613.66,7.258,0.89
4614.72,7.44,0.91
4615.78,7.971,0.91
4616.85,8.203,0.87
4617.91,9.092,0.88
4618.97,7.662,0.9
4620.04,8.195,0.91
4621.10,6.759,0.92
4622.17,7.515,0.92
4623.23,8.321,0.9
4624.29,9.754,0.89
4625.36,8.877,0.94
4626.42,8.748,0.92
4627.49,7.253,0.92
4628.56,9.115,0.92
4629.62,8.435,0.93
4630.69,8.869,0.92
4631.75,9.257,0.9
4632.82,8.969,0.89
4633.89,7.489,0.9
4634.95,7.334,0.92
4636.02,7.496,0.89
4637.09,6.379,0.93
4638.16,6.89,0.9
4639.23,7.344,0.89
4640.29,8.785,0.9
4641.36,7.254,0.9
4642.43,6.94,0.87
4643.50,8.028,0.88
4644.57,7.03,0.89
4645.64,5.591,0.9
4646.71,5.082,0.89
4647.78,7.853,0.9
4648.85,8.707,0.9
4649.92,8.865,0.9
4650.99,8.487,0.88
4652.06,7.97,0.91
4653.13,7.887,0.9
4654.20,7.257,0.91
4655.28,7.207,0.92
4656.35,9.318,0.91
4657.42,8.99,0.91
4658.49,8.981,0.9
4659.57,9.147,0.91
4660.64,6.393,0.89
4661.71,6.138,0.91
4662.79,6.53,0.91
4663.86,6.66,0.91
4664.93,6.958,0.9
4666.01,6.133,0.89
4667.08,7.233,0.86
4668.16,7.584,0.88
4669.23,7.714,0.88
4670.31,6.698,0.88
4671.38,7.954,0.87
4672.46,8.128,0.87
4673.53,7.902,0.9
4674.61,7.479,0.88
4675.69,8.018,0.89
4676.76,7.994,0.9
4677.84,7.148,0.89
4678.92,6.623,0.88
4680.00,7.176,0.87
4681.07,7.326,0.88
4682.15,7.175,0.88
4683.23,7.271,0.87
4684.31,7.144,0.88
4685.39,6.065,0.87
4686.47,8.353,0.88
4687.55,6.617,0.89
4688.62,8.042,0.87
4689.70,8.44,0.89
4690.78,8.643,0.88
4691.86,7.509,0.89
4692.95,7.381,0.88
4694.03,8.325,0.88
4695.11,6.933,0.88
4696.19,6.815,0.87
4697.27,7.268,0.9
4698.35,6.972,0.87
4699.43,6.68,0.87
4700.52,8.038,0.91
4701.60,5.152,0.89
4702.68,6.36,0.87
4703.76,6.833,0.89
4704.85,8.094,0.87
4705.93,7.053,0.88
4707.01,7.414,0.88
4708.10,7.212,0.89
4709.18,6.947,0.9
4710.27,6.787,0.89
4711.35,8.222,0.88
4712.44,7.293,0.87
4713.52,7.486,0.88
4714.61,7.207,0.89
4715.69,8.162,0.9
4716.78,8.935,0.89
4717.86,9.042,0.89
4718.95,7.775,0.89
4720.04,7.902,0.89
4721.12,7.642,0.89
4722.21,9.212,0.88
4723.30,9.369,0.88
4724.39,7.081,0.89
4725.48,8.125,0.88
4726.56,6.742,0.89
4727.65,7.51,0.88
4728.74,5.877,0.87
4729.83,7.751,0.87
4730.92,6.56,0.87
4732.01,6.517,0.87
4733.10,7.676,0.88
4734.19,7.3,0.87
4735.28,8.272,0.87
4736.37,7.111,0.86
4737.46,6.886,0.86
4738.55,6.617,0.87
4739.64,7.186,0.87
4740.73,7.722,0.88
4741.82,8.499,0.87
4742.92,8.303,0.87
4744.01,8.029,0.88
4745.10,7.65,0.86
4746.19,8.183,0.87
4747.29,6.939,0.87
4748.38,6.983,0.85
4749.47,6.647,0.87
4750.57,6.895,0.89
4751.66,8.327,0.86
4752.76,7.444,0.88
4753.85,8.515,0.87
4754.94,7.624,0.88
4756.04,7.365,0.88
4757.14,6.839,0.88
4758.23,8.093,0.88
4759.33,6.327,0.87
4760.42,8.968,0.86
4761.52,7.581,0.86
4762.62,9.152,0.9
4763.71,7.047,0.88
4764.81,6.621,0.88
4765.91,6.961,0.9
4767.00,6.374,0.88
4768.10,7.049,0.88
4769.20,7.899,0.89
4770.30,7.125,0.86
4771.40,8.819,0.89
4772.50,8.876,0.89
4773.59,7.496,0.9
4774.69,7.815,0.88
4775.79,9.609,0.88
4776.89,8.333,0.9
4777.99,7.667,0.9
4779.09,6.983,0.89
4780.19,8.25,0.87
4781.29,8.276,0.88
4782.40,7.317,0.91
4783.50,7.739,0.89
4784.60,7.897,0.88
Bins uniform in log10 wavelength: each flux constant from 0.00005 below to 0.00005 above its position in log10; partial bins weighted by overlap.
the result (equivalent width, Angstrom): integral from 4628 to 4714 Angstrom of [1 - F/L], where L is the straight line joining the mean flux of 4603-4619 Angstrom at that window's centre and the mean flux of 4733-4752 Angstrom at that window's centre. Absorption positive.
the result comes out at 1.25 Angstrom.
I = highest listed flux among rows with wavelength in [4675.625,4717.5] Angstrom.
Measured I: 8.935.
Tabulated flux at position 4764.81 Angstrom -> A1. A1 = 6.621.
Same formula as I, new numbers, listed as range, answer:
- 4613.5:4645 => 9.754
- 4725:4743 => 8.499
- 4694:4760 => 9.369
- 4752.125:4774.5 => 9.152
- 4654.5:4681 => 9.318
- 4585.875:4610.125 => 9.704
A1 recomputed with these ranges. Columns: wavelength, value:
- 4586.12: 7.292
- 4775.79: 9.609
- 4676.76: 7.994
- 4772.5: 8.876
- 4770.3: 7.125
